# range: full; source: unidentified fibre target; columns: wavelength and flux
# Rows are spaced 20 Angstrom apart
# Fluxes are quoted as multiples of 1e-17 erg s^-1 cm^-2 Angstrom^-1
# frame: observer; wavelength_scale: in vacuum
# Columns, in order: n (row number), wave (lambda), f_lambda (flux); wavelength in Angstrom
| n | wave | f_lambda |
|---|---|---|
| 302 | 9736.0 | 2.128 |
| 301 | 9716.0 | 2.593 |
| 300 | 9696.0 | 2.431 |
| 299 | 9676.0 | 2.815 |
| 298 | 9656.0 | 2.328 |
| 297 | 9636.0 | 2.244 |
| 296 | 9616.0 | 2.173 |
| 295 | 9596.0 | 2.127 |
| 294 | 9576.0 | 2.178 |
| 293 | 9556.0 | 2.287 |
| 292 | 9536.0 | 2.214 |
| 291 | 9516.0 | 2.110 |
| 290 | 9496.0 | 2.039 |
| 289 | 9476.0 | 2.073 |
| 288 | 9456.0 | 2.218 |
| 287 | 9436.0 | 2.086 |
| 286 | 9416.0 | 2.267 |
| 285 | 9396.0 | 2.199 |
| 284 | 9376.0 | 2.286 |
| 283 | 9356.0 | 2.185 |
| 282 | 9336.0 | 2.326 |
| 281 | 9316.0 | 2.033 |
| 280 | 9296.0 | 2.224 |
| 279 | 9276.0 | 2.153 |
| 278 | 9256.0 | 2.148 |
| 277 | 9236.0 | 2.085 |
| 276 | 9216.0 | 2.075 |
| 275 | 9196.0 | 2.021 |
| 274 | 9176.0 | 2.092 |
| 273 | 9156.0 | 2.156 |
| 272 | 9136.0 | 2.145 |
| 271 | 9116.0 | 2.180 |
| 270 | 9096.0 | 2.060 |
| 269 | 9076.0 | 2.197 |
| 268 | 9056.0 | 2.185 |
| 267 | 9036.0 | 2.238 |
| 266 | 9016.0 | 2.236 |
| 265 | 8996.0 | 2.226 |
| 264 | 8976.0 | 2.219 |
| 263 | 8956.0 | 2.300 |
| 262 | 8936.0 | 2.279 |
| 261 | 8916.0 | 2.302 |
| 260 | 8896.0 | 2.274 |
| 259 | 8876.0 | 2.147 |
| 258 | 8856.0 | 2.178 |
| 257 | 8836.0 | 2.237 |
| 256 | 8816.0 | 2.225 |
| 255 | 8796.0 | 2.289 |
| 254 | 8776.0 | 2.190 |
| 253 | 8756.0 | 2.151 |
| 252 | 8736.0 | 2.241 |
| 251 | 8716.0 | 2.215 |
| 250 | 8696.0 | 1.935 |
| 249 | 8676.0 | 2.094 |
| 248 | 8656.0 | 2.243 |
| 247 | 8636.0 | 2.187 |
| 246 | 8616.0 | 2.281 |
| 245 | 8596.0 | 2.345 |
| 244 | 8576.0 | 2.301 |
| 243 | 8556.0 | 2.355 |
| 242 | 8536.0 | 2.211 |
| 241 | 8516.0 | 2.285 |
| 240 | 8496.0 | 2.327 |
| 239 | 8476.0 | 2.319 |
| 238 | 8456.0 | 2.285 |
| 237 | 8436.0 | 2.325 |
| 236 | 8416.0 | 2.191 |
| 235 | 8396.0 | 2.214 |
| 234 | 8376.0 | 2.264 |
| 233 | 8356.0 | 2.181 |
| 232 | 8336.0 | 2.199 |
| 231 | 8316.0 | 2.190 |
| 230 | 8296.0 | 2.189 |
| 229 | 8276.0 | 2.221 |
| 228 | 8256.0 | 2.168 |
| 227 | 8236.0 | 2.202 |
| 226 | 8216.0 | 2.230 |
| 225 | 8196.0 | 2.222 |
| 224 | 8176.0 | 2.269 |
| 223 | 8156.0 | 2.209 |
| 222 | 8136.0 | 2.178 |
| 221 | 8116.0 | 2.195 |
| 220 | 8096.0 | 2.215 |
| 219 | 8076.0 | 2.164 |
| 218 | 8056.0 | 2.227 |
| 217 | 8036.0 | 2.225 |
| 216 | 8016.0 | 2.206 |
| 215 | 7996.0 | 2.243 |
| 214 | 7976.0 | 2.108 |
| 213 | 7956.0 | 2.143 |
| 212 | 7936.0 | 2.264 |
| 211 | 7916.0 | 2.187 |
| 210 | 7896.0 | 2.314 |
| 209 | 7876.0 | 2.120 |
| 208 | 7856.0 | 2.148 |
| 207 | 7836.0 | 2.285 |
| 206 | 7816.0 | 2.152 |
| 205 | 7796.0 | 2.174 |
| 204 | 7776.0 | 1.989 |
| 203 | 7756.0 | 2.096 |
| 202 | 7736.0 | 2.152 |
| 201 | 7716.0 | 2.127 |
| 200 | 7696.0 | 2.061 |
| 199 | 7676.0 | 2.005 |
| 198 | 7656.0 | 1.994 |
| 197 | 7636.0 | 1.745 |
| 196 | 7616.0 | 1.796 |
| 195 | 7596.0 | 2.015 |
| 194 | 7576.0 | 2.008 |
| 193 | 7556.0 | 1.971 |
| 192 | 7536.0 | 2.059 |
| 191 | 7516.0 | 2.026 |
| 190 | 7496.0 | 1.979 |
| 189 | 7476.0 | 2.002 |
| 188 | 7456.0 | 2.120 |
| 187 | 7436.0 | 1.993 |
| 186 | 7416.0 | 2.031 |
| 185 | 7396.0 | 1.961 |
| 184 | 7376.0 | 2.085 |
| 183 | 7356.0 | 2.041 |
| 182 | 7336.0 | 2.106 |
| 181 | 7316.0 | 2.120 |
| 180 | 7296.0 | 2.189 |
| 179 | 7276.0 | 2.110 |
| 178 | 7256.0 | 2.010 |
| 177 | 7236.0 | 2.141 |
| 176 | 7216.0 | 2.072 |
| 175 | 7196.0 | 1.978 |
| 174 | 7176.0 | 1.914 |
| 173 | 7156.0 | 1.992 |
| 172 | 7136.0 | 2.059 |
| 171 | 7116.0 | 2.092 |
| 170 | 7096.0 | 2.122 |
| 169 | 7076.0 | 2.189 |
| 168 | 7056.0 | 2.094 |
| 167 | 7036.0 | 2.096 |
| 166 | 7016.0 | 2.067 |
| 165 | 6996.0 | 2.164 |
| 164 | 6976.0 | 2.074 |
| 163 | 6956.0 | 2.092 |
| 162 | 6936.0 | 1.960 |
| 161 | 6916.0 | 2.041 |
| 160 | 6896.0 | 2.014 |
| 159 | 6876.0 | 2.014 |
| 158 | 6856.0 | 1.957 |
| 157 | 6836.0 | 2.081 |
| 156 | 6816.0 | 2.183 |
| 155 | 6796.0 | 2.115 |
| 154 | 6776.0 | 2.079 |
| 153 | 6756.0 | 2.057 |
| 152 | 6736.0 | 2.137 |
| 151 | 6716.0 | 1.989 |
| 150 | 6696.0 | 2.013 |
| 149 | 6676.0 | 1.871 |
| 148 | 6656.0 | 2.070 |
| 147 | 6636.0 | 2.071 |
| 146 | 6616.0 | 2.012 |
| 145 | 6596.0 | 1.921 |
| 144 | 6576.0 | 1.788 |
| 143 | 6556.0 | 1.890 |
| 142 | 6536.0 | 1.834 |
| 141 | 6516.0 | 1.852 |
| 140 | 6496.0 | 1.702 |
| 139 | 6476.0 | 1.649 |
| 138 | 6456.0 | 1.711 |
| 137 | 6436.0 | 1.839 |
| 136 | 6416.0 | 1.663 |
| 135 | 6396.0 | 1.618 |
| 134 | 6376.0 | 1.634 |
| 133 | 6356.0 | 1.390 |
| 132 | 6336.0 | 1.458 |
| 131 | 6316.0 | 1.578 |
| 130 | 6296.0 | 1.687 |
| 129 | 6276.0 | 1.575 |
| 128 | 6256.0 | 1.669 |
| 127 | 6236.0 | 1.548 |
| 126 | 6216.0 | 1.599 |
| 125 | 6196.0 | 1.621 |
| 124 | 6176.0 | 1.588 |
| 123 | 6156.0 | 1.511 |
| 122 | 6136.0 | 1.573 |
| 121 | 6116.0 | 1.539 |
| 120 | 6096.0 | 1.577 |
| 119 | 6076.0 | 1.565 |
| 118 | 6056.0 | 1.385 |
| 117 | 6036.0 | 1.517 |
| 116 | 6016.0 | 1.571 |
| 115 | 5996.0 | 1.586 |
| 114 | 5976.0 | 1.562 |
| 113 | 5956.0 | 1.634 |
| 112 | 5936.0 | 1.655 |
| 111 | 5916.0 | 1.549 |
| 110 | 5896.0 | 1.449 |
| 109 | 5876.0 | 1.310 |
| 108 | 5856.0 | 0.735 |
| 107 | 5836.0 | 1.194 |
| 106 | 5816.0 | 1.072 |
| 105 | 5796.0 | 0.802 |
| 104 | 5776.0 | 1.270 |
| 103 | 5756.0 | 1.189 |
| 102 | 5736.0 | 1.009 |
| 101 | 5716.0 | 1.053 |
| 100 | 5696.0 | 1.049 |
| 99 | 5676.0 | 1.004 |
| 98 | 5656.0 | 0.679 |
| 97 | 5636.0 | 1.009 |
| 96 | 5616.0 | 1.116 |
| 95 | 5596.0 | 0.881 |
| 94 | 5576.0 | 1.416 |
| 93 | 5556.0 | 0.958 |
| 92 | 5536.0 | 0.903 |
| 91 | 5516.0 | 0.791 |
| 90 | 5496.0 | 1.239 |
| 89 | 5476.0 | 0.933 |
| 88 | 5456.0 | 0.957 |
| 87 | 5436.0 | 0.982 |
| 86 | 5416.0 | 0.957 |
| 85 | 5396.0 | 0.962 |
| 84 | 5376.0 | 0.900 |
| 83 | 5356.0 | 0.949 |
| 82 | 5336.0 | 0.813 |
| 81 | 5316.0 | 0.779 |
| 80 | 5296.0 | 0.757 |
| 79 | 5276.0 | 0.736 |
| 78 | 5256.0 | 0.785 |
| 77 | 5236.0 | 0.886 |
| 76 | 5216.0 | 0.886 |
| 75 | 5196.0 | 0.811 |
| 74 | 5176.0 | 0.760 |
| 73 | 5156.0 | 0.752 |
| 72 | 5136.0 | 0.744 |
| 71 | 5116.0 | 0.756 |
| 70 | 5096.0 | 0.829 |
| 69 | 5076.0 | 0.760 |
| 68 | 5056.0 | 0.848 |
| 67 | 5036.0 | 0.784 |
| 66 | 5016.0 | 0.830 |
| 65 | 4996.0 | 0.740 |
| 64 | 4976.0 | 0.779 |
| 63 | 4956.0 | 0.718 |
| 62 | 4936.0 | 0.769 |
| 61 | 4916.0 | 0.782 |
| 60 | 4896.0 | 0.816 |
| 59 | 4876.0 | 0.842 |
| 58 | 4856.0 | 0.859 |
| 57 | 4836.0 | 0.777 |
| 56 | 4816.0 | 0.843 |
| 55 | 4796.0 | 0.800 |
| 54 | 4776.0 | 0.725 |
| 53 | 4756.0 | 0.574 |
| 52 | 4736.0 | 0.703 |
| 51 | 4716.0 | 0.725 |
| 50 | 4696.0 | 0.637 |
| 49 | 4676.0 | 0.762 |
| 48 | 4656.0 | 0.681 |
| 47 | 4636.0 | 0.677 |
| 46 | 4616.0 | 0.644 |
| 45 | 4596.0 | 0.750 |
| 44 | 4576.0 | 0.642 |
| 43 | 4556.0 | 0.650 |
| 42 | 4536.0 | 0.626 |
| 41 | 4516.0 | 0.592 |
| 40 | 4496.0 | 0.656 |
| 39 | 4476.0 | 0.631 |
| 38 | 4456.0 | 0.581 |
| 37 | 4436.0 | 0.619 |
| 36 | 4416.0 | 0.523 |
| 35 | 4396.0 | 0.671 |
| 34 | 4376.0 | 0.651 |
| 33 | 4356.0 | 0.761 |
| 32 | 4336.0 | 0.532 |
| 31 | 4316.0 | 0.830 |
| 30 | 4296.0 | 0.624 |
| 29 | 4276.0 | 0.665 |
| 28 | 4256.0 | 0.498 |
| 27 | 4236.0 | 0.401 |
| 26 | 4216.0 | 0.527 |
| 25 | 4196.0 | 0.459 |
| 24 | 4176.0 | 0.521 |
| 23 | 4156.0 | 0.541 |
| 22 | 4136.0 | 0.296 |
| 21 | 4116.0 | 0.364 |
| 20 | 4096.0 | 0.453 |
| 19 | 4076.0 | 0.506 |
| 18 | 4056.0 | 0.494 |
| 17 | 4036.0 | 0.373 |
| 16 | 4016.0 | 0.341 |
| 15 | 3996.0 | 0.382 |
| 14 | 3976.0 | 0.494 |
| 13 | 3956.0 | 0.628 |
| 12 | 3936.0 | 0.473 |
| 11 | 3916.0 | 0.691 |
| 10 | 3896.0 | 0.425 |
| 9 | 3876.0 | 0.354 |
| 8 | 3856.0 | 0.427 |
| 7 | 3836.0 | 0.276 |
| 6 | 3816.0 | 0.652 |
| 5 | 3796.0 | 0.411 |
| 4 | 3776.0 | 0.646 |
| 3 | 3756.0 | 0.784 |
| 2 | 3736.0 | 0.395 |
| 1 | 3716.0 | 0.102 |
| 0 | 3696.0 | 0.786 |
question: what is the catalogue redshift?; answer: 0.47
